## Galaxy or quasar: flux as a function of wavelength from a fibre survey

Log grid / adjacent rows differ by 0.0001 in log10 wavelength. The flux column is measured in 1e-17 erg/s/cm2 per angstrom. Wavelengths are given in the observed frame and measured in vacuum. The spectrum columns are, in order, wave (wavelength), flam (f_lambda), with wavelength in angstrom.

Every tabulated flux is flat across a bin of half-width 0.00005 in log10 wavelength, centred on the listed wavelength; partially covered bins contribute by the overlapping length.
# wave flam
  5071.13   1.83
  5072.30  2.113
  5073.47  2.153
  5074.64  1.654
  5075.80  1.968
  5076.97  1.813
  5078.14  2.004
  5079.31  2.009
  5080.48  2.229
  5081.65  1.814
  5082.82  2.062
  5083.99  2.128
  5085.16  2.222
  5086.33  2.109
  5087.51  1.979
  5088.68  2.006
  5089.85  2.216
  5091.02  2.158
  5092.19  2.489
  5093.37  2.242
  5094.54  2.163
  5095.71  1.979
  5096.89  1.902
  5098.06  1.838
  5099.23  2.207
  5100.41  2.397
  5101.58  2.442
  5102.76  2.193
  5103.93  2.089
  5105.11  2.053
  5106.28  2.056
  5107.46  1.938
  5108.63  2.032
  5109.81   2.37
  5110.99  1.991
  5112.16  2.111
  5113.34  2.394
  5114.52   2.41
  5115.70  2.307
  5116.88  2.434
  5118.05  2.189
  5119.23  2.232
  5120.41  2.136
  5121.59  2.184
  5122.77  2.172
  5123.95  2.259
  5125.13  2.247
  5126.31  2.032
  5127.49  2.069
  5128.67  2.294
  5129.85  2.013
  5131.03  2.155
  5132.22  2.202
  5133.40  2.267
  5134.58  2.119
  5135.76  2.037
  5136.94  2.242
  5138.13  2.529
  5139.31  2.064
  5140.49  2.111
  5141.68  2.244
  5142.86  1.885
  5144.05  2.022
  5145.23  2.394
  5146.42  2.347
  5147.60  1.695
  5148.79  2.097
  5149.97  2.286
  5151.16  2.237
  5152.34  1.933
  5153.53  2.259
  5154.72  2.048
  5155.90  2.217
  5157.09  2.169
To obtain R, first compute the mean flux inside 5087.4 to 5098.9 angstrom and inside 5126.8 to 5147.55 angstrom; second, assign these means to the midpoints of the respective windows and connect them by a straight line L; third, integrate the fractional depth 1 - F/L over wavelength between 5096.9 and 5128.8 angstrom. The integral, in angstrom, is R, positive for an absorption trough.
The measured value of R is -0.7 angstrom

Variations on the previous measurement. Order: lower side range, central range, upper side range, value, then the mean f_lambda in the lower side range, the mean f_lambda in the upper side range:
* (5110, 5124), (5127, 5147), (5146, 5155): -0.1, 2.24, 2.11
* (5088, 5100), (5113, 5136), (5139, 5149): -1.1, 2.12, 2.1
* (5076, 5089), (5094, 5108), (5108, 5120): 0.3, 2.03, 2.24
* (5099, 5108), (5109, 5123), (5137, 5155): -0.5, 2.17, 2.15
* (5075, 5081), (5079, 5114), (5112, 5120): 0.2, 1.99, 2.3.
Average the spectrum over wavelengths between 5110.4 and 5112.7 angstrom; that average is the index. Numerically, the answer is 2.05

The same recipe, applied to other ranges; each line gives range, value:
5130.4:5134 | 2.2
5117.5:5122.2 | 2.18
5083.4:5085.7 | 2.18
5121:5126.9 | 2.18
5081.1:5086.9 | 2.07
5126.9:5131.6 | 2.13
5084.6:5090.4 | 2.1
